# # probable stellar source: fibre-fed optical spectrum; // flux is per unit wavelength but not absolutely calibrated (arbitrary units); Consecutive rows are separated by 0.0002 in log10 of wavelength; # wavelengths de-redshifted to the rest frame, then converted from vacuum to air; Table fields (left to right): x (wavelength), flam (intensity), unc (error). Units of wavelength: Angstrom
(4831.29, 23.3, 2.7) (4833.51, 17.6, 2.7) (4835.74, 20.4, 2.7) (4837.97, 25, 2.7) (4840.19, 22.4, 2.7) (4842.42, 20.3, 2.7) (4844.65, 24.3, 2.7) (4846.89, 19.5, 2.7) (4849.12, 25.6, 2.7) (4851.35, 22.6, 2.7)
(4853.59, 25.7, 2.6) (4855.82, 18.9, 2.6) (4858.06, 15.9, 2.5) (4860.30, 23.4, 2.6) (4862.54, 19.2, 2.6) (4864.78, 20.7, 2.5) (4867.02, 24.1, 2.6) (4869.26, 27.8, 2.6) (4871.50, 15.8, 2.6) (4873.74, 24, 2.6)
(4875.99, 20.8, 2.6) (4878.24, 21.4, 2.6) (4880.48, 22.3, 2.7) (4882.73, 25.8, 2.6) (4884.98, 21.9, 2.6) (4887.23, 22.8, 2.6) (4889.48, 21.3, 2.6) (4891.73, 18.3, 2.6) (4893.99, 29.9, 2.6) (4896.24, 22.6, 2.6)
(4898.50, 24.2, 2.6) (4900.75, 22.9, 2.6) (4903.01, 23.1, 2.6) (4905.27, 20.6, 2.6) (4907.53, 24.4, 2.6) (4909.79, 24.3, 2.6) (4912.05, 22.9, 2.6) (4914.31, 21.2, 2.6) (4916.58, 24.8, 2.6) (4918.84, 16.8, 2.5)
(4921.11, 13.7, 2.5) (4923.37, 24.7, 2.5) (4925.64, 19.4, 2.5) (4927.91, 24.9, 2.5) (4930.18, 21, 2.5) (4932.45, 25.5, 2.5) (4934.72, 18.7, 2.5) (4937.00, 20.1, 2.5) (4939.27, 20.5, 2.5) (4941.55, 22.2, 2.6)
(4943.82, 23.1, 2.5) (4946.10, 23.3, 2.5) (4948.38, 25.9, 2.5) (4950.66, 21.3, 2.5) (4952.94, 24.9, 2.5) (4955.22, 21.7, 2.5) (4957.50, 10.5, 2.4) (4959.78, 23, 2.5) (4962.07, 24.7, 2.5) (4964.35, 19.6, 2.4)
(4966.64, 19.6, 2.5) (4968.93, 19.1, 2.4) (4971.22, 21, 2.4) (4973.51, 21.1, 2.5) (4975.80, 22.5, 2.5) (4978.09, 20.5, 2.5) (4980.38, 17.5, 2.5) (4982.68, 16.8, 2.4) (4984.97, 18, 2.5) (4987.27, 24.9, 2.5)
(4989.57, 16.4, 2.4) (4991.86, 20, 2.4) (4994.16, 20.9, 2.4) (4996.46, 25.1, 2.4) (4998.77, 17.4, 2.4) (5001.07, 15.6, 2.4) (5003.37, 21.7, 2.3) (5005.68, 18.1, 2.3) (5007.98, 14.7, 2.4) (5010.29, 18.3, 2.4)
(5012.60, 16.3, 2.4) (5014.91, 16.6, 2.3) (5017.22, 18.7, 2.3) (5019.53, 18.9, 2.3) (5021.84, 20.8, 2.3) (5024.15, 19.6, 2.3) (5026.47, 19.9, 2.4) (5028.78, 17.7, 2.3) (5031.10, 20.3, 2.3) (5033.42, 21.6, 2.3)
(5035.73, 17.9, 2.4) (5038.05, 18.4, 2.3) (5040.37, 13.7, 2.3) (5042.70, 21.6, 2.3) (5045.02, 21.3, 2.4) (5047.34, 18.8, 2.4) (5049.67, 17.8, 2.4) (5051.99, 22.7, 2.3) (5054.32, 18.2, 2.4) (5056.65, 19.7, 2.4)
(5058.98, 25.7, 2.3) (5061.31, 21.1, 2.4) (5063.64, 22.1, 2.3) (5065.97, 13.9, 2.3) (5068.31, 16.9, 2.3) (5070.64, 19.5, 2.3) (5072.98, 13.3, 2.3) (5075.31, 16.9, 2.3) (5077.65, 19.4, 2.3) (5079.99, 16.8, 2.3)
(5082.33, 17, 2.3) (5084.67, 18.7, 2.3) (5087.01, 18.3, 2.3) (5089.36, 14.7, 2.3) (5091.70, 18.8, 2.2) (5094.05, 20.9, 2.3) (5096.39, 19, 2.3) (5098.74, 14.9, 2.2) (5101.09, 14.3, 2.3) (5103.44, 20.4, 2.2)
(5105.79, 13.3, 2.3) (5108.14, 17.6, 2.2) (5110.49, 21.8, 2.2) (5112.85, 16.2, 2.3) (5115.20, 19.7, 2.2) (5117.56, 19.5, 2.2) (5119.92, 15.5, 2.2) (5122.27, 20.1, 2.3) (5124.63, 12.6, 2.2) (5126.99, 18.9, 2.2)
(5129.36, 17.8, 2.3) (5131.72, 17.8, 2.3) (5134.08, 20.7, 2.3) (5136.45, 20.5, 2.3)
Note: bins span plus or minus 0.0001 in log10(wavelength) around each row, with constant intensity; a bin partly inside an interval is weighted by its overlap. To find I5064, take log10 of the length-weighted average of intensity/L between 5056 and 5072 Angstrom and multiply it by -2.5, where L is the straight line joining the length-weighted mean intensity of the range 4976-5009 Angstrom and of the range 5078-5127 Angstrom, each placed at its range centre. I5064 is -0.09 mag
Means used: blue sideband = 19.2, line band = 19.8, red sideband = 17.6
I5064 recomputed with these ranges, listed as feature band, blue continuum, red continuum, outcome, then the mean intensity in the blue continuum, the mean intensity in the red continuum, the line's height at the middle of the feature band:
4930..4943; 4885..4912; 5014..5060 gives 0.03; 23.1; 19.5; 22.1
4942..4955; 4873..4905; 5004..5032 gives -0.13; 22.9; 18.4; 20.8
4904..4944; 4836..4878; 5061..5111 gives -0.05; 22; 17.6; 20.7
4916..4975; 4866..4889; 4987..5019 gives -0.03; 22.6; 18.7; 20.5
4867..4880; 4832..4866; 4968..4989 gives -0.05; 21.5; 20.1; 21.2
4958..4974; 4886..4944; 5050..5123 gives 0.01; 22.1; 18.3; 20.9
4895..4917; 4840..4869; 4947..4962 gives -0.07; 21.9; 21.5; 21.7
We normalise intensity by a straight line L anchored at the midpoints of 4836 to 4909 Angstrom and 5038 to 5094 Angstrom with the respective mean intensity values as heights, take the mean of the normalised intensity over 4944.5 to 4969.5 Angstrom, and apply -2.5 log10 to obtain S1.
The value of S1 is -0.03 mag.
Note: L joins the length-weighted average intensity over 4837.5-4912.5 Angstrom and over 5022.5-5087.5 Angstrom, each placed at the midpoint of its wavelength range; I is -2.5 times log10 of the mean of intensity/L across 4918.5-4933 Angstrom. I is 0.03 mag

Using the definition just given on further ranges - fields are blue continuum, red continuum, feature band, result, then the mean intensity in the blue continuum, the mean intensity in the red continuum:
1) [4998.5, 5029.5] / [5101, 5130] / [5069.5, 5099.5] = 0.01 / 18.2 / 17.6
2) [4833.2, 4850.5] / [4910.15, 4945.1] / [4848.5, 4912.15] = -0.04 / 22.1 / 21.4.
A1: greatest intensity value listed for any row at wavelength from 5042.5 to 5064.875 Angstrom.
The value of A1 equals 25.7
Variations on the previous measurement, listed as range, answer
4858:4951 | 29.9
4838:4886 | 27.8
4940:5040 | 25.9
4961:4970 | 24.7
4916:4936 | 25.5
